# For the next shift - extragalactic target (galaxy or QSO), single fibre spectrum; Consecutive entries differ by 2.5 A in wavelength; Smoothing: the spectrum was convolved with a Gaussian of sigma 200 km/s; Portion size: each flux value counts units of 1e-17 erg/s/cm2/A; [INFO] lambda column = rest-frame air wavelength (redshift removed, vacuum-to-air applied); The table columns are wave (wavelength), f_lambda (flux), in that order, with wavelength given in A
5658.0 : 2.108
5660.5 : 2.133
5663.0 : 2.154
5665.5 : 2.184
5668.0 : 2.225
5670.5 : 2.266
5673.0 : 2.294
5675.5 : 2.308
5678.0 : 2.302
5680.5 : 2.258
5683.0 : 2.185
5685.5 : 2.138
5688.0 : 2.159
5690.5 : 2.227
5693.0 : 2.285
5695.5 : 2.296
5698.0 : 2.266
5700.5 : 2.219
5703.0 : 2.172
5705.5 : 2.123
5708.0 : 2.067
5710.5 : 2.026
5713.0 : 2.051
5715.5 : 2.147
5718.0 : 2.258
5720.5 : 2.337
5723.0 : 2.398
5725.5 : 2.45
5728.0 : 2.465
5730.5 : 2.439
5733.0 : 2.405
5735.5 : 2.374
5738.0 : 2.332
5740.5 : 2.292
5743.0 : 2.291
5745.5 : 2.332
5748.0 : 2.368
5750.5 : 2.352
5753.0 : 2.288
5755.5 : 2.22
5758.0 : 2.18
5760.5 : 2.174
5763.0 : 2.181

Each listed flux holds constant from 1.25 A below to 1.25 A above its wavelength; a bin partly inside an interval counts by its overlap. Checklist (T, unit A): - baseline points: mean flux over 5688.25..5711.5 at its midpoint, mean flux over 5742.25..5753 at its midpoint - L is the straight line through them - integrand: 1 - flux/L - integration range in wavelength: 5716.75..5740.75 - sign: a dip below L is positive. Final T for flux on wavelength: -1.1 A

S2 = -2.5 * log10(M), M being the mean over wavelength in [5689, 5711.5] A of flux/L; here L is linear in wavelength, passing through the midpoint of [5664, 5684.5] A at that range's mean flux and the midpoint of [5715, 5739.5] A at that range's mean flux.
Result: 0.057 mag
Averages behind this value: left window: 2.25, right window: 2.37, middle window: 2.19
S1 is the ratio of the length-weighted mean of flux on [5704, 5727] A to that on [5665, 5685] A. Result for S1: 1.0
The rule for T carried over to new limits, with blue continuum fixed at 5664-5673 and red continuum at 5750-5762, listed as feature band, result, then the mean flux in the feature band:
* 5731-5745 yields -0.7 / 2.34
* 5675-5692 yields 0.1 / 2.22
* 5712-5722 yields 0.1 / 2.21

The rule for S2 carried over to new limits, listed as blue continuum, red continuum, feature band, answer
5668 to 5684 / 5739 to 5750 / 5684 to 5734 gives 0.023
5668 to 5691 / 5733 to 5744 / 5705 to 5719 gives 0.089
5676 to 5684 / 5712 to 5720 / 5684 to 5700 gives 0.000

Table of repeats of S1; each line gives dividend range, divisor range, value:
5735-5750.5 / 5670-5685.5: 1.03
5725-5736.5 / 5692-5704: 1.08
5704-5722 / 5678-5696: 0.97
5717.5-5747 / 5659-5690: 1.07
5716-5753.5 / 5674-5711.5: 1.07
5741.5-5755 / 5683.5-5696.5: 1.05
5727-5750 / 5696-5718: 1.10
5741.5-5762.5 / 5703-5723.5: 1.05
